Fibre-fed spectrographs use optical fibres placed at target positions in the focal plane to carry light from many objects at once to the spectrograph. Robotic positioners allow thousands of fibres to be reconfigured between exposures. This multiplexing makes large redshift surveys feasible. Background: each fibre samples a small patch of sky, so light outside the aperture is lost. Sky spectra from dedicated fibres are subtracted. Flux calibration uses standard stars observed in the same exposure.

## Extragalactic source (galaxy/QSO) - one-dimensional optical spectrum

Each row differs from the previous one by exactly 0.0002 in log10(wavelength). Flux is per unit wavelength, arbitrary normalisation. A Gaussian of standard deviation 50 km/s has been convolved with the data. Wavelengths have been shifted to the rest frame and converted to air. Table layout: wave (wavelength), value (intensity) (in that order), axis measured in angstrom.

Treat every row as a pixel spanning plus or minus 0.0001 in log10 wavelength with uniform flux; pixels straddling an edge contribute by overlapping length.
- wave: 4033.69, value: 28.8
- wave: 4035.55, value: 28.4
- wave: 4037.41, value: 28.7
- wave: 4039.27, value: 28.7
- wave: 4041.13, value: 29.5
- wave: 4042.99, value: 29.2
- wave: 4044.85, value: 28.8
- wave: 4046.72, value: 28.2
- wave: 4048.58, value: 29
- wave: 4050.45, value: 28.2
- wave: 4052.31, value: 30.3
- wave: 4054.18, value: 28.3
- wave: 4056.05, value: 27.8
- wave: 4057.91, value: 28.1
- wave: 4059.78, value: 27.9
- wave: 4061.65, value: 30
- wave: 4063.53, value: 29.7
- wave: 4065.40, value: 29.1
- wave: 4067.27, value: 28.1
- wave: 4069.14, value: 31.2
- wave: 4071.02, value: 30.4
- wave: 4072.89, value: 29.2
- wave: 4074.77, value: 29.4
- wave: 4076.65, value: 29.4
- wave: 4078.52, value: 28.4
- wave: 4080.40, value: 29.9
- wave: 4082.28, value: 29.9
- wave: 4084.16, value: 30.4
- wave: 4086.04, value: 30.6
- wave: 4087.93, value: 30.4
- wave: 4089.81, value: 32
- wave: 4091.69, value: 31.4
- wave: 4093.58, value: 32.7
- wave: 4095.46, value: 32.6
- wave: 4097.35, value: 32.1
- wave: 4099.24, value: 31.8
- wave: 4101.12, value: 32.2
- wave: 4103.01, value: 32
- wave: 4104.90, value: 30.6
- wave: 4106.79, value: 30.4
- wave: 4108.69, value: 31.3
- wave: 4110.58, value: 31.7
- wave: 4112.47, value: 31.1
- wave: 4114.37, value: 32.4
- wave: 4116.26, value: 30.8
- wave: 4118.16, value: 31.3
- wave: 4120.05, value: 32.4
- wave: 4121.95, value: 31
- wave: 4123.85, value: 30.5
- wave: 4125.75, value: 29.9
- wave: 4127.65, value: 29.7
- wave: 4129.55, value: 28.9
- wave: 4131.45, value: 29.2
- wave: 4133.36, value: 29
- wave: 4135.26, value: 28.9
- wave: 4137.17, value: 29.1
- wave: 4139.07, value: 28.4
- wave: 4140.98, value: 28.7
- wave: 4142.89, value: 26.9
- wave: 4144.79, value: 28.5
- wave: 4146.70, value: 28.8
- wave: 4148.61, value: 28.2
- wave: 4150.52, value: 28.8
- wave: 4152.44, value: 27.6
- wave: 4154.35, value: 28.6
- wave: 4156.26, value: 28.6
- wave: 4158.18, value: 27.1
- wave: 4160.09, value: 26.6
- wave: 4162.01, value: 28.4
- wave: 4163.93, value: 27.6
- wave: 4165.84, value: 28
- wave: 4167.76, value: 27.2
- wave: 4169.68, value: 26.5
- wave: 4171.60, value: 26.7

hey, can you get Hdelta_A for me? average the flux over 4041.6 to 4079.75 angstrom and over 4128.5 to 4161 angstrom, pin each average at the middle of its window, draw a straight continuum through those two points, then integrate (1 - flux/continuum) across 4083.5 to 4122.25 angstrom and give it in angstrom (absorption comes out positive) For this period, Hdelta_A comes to -3.78 angstrom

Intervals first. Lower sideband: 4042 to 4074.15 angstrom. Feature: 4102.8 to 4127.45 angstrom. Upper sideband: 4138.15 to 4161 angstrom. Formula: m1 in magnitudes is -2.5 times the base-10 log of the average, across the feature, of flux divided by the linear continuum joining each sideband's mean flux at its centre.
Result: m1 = -0.10 mag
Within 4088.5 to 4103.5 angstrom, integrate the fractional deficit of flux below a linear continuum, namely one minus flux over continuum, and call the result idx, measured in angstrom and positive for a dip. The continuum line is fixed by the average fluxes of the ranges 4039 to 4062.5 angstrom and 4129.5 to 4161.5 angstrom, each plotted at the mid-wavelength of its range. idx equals -1.8 angstrom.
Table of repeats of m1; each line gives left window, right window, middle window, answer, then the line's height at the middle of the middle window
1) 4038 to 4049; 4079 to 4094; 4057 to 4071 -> 0.02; 29.8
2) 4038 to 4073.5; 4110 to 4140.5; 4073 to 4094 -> -0.03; 29.5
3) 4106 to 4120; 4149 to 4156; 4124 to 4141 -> 0.03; 29.9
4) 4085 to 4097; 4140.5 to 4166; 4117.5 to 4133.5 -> -0.02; 29.6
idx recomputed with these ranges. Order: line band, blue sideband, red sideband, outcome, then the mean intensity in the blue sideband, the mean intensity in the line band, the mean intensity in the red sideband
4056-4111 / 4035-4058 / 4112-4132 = -1.3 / 28.7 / 30.4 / 30.7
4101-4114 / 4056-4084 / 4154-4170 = -1.2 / 29.3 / 31.3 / 27.6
